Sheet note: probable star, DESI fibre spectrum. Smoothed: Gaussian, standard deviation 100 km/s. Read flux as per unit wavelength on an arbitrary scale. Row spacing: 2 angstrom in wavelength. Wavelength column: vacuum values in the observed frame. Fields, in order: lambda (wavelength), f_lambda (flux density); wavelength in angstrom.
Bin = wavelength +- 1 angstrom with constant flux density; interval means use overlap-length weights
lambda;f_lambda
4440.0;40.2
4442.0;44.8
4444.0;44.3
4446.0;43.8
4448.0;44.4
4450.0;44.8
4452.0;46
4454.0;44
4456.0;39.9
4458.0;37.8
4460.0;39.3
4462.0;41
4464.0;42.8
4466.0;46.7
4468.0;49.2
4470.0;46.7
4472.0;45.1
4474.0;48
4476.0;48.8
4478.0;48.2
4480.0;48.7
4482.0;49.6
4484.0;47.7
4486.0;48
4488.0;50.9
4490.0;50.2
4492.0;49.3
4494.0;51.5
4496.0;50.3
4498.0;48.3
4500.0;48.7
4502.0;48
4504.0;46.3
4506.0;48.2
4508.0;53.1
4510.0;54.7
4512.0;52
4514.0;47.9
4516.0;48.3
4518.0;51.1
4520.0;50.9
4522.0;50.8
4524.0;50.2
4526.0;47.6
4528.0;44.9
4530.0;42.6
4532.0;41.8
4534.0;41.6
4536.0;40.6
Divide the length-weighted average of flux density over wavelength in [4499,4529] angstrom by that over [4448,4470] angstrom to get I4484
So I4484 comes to 1.14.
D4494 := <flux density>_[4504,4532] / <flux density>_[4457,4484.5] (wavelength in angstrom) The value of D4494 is 1.07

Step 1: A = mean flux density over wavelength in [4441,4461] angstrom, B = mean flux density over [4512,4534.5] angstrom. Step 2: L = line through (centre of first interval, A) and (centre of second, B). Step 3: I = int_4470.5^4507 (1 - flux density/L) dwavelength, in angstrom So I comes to -2.7 angstrom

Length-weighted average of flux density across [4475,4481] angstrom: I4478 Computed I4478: 48.6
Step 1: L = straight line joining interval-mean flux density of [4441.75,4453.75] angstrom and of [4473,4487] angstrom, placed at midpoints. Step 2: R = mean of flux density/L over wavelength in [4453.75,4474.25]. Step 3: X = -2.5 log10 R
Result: 0.074 mag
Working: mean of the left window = 44.6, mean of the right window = 48.4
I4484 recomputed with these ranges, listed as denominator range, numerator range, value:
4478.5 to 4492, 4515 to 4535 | 0.96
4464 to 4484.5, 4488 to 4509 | 1.04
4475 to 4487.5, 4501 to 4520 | 1.03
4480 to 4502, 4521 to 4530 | 0.97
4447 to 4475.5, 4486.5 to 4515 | 1.13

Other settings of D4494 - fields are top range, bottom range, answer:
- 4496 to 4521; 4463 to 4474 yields 1.08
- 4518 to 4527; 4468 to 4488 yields 1.04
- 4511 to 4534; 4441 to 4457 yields 1.08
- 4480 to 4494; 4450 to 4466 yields 1.17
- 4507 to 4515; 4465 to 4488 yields 1.08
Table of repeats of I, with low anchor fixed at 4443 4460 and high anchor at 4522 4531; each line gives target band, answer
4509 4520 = -1.1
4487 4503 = -1.6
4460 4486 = -1.5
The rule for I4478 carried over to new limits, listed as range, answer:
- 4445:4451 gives 44.3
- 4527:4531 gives 43.8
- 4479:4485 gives 48.7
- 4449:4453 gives 45.4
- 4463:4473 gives 46.1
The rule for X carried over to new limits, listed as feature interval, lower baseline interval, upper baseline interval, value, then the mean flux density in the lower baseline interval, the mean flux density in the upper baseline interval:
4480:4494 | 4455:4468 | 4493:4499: -0.03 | 41.9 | 50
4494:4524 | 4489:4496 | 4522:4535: -0.04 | 50.3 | 45.2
